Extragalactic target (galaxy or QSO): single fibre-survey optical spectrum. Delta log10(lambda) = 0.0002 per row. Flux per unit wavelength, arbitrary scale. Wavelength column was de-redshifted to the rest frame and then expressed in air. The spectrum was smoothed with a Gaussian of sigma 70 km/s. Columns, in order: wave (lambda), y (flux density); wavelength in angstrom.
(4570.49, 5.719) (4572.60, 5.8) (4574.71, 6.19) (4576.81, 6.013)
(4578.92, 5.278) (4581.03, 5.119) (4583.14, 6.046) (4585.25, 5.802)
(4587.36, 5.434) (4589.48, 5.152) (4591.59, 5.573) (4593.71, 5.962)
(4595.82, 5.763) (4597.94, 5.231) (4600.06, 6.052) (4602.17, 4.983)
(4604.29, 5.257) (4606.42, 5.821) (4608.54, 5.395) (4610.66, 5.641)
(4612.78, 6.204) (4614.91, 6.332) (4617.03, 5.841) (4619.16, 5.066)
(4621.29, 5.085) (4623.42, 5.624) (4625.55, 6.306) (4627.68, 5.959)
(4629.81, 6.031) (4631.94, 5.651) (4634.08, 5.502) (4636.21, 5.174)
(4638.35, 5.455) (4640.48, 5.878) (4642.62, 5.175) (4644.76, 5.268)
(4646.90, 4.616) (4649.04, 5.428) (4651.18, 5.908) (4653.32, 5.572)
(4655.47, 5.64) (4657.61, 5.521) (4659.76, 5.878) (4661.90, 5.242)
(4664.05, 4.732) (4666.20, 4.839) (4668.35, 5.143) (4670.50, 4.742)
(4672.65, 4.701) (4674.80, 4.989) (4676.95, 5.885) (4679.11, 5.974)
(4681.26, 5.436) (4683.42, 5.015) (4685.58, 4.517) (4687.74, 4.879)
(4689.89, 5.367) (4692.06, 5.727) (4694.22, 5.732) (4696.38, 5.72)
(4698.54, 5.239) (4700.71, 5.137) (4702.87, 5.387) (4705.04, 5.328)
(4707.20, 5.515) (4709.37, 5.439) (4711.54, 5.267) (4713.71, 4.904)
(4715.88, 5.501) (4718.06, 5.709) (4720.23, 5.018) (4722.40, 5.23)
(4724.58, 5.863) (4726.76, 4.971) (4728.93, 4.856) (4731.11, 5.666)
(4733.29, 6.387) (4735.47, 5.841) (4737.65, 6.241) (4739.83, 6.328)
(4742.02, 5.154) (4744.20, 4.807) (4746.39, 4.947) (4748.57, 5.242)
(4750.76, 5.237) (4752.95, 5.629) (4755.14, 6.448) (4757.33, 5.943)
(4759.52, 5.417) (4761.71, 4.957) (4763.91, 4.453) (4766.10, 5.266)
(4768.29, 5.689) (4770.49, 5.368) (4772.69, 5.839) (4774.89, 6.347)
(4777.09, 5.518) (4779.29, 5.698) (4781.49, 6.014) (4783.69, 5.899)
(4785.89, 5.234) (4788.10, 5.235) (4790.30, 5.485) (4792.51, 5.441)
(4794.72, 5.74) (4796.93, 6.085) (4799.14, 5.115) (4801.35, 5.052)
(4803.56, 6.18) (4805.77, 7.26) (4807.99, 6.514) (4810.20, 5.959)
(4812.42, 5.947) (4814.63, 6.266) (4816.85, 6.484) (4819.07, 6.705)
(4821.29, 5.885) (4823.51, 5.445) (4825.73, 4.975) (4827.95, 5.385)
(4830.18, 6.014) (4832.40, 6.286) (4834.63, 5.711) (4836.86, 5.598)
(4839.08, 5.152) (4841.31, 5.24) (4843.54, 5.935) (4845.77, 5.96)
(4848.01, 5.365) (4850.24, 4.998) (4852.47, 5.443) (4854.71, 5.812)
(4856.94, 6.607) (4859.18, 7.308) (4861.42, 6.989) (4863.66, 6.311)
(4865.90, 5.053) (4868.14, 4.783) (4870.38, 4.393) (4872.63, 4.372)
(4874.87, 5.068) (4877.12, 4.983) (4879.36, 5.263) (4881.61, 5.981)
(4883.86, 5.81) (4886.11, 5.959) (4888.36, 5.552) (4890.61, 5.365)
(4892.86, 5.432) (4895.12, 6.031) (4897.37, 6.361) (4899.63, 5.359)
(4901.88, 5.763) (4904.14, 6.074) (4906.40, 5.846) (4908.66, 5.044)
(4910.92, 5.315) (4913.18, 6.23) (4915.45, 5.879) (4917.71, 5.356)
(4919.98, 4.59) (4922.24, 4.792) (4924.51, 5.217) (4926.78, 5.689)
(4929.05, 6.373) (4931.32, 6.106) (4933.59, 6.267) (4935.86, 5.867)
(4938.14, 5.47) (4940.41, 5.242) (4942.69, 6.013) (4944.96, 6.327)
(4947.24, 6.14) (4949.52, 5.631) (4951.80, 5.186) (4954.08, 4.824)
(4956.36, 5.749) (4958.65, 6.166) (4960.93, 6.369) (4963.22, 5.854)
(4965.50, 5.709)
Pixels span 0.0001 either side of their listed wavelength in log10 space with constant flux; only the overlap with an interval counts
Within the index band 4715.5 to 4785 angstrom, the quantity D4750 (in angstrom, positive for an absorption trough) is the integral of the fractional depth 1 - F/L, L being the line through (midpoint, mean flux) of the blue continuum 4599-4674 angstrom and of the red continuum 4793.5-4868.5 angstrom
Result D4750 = 2.0 angstrom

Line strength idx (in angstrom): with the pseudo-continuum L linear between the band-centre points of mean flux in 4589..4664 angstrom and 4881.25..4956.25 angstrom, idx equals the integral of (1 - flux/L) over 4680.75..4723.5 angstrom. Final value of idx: 2.2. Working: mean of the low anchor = 5.57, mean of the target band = 5.3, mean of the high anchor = 5.67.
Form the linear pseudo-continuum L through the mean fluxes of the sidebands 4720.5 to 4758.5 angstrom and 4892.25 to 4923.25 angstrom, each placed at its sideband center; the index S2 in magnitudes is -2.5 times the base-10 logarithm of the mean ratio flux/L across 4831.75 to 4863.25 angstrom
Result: -0.06 mag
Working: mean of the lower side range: 5.56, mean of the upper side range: 5.58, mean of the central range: 5.89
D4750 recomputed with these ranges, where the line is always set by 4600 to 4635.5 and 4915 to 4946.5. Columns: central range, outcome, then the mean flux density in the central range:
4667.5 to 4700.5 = 2.4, 5.27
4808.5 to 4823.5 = -1.3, 6.17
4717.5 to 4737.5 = 0.5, 5.54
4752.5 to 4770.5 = 0.7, 5.46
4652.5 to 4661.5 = 0.1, 5.62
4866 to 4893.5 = 2.1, 5.24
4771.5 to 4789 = -0.2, 5.73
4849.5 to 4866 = -1.4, 6.15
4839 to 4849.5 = 0.2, 5.55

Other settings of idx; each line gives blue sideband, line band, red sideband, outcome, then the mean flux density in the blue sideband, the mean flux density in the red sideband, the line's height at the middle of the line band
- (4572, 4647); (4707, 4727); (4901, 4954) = 0.98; 5.61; 5.65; 5.63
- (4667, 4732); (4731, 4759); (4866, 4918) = -1.78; 5.29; 5.48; 5.34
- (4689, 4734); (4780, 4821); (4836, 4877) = -3.08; 5.42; 5.56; 5.51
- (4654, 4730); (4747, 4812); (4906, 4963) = -2.83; 5.29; 5.67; 5.43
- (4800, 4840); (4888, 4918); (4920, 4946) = 0.36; 5.93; 5.71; 5.77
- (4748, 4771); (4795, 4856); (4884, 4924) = -3.42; 5.43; 5.58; 5.5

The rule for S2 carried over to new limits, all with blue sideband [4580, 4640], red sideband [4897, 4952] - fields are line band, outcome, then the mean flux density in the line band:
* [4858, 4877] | 0.03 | 5.51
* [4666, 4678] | 0.12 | 5.07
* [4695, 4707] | 0.05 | 5.39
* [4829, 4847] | -0.01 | 5.73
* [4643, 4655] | 0.05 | 5.36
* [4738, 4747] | 0.05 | 5.4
